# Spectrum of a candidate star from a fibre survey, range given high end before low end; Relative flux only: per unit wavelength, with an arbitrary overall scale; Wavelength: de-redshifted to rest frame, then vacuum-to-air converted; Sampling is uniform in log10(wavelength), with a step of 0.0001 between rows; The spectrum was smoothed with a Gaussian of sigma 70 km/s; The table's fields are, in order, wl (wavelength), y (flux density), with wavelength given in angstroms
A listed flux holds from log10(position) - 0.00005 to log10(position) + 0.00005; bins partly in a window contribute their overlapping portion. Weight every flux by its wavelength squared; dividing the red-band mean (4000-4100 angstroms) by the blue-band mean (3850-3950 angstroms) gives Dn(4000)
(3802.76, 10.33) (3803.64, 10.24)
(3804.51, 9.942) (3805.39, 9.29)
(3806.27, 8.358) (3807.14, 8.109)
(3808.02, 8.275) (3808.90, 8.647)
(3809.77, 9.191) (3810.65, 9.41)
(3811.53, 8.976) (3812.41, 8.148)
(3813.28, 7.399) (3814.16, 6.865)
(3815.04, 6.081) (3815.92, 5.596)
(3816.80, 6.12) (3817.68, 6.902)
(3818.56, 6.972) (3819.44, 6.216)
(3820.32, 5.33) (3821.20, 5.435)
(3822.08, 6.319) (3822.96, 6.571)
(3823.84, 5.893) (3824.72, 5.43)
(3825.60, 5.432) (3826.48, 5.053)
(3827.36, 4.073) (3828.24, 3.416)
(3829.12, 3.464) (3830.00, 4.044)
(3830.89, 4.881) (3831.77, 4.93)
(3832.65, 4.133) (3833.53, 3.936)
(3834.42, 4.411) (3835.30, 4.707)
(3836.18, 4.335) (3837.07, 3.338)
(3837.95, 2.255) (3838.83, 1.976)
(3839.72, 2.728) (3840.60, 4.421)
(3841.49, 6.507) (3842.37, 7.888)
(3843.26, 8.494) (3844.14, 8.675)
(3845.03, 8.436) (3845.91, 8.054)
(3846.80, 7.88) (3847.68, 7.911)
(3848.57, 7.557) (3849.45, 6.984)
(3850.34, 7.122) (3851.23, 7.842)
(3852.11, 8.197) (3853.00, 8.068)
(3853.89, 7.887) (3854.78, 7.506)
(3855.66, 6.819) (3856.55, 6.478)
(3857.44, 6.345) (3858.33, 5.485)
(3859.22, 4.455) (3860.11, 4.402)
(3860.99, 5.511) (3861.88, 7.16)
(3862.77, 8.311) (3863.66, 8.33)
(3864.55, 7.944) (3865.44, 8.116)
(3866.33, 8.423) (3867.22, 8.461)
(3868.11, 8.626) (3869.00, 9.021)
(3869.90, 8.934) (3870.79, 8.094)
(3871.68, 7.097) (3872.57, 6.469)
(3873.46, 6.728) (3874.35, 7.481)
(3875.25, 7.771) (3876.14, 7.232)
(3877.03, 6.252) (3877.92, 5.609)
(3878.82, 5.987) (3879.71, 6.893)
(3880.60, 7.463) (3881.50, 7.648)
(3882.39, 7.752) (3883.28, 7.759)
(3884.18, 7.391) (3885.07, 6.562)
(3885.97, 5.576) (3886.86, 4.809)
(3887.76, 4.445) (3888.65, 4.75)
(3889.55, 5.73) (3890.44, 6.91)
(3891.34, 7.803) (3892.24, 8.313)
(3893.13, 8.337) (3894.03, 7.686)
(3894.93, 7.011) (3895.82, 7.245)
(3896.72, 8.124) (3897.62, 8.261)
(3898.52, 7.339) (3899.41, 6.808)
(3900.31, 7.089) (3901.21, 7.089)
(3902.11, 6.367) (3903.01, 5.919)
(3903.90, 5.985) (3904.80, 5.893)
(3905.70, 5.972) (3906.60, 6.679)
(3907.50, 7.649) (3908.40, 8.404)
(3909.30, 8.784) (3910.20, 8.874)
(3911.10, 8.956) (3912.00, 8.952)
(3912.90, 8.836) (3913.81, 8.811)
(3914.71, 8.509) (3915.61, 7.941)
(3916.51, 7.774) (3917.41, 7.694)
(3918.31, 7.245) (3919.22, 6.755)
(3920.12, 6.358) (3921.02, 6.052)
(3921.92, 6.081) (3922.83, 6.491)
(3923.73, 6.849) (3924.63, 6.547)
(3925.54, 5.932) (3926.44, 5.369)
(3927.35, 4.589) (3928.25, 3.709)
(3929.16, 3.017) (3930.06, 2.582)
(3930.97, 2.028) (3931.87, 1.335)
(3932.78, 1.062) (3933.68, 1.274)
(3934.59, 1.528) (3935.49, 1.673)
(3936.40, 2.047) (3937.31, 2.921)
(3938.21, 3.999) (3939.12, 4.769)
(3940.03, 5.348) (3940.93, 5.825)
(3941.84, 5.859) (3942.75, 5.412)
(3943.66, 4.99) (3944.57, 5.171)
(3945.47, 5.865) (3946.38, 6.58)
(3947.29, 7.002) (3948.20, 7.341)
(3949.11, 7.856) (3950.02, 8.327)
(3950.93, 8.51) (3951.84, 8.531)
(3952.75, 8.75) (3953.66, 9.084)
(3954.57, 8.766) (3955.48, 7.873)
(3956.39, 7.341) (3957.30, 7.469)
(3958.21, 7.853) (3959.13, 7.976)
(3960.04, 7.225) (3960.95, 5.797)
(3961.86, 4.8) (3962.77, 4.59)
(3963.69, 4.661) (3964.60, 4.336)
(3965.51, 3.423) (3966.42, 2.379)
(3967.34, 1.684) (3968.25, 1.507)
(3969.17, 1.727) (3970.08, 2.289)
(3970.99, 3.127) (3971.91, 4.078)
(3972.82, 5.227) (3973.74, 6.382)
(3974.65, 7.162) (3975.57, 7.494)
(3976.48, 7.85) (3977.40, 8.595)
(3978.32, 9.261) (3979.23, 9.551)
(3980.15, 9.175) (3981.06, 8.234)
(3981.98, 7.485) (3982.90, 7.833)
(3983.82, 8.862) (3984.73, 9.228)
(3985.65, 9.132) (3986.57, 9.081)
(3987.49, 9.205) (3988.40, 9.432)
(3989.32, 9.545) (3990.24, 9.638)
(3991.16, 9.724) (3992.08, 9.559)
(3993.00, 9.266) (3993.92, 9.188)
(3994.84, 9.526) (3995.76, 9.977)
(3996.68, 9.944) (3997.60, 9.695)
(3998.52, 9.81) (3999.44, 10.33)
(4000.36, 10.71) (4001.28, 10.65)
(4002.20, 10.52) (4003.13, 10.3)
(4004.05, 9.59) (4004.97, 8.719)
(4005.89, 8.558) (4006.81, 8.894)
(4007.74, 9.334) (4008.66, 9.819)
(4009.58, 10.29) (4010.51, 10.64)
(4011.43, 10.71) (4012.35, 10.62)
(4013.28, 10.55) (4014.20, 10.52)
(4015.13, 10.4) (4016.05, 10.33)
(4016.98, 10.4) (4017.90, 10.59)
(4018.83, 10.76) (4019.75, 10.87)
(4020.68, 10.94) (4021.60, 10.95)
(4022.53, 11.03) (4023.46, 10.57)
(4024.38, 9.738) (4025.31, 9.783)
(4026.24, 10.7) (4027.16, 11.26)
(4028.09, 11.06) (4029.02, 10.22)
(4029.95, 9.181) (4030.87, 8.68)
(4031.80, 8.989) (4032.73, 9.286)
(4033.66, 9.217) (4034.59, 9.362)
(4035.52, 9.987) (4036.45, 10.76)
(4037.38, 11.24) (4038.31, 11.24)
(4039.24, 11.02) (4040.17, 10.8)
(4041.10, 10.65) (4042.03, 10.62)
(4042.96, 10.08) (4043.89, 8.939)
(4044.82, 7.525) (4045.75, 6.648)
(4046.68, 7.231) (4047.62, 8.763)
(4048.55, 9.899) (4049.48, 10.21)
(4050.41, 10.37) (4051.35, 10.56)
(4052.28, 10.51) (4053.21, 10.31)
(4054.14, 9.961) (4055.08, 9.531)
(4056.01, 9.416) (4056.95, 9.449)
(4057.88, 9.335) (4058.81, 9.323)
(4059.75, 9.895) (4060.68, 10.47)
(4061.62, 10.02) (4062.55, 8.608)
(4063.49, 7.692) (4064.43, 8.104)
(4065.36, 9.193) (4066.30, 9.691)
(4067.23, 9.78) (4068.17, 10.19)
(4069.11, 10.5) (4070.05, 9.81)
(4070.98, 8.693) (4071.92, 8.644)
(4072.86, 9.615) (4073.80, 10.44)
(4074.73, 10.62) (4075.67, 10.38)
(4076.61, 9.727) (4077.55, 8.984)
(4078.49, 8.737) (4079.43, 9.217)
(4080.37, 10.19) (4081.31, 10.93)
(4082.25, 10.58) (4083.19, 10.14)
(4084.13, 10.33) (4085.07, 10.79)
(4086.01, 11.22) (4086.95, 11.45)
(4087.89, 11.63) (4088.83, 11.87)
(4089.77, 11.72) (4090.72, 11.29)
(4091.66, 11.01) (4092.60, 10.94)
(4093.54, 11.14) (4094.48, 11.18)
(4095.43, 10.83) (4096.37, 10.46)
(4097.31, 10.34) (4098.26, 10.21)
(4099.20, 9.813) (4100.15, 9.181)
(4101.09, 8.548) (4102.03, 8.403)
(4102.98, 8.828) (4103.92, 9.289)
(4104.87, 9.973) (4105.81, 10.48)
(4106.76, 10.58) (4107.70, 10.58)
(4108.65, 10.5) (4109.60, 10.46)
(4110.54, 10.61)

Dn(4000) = 1.7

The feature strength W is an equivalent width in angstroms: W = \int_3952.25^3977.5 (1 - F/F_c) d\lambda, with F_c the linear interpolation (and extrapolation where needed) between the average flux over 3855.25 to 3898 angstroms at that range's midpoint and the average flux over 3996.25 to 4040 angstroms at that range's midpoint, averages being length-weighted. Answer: 9.33 angstroms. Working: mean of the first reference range 7.04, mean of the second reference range 10.2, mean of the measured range 5.66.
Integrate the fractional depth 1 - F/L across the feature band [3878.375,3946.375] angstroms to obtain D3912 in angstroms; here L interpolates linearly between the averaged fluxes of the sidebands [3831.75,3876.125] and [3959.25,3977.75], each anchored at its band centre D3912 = -4.3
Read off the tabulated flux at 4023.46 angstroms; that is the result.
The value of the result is 10.57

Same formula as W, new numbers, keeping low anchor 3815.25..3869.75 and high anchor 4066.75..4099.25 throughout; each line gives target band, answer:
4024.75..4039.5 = -0.9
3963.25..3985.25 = 6.8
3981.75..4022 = -3.8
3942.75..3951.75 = 1.3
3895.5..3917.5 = -0.8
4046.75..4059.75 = 0.2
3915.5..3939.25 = 9.7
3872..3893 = 0.6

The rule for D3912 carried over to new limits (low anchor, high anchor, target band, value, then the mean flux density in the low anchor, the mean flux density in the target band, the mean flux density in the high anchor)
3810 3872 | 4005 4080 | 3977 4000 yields -0.9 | 6.41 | 9.26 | 9.84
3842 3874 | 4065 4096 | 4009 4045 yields -2.3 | 7.49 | 10.3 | 10.4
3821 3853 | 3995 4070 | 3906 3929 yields 0.8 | 5.67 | 7.13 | 9.91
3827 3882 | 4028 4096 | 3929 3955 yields 9.4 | 6.45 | 5.11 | 9.95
